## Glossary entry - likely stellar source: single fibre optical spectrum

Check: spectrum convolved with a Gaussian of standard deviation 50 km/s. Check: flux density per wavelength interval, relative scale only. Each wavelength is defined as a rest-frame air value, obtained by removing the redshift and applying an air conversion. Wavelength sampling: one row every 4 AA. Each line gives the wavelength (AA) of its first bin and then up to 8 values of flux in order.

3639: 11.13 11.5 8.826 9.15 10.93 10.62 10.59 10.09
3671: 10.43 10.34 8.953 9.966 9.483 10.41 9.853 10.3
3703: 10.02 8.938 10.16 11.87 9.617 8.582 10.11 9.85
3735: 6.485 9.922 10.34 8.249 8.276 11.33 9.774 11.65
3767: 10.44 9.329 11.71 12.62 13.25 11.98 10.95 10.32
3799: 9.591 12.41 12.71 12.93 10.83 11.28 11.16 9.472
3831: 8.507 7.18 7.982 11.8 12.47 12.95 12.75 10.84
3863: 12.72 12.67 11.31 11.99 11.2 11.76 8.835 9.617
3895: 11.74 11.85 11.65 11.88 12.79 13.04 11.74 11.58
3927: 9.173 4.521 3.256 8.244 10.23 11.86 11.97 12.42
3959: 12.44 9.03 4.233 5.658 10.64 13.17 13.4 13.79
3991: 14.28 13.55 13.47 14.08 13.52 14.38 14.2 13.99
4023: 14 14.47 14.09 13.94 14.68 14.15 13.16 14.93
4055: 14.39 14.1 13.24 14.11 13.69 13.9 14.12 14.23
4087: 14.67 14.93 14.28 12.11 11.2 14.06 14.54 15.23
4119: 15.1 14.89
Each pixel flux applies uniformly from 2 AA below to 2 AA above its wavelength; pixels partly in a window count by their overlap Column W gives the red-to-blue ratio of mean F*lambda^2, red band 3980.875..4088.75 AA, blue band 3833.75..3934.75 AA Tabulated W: 1.38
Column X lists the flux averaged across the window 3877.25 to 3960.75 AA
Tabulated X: 10.6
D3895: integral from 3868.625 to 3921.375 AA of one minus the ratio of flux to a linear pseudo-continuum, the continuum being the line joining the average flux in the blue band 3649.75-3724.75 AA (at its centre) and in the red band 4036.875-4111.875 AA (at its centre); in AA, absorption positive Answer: 2.7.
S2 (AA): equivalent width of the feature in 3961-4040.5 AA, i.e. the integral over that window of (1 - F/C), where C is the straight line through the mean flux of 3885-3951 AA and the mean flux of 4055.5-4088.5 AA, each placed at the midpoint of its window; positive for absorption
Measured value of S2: -2.0 AA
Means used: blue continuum 10.2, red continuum 14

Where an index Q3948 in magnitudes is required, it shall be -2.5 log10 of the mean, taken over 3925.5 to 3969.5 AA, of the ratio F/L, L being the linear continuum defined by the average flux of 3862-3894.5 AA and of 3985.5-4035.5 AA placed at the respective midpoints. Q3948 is 0.40 mag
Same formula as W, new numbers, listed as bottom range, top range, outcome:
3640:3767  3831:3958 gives 1.20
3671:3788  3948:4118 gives 1.53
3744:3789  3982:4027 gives 1.46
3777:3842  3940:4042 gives 1.26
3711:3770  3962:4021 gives 1.42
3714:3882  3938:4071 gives 1.32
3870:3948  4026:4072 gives 1.46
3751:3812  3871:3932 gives 1.04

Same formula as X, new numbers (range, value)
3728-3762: 9.37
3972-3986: 12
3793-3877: 11.1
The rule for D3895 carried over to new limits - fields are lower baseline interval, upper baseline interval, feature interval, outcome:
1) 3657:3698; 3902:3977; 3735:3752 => 1.8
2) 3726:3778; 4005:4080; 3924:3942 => 8.2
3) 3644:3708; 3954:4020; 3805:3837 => 1.3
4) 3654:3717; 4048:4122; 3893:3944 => 9.4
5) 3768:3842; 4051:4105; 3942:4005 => 5.7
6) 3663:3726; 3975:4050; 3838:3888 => 1.7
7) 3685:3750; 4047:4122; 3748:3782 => -1.5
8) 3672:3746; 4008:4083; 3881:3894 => 2.0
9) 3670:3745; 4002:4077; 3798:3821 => -1.3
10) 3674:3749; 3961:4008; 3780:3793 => -2.5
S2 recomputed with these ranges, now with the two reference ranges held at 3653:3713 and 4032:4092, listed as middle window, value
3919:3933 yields 4.16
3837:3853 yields 0.70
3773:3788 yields -1.75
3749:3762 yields 1.10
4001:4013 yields -0.40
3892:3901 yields 0.59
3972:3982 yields 1.36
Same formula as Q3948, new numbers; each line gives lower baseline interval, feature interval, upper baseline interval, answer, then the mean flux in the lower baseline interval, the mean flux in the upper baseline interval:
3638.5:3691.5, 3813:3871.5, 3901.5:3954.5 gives -0.076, 10.1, 10.2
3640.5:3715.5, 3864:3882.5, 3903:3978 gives -0.197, 10.1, 9.8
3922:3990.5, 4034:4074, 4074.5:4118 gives -0.109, 9.81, 14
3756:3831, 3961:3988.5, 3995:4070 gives 0.324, 11.2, 14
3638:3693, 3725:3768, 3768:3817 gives 0.145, 10.2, 11.5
